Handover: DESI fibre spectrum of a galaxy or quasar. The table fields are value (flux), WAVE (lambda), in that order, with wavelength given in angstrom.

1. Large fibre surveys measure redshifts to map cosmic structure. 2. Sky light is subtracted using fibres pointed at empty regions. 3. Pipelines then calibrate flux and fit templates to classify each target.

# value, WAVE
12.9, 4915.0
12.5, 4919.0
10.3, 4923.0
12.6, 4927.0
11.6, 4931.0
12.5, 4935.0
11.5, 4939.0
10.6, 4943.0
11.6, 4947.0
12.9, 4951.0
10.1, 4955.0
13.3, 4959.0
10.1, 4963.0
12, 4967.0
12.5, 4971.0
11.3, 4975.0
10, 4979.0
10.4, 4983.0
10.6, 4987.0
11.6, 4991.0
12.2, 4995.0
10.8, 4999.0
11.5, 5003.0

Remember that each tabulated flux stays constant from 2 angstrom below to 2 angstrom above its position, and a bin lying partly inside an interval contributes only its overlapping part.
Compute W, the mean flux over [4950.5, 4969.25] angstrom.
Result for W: 11.6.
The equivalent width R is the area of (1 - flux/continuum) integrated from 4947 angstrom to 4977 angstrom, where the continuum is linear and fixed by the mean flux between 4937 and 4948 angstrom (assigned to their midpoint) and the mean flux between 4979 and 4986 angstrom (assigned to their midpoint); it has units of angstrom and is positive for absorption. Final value -2.7 angstrom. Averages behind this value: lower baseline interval 11.2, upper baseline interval 10.3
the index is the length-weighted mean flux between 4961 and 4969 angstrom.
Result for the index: 11.1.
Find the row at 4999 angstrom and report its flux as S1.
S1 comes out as 10.8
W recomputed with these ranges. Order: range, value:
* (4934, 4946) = 11.5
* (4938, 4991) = 11.3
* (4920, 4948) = 11.6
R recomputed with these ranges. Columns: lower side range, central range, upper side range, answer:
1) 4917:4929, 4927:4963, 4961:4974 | -0.2 angstrom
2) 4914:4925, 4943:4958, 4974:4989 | -0.5 angstrom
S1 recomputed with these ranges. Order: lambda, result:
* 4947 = 11.6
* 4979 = 10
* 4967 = 12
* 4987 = 10.6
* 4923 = 10.3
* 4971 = 12.5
